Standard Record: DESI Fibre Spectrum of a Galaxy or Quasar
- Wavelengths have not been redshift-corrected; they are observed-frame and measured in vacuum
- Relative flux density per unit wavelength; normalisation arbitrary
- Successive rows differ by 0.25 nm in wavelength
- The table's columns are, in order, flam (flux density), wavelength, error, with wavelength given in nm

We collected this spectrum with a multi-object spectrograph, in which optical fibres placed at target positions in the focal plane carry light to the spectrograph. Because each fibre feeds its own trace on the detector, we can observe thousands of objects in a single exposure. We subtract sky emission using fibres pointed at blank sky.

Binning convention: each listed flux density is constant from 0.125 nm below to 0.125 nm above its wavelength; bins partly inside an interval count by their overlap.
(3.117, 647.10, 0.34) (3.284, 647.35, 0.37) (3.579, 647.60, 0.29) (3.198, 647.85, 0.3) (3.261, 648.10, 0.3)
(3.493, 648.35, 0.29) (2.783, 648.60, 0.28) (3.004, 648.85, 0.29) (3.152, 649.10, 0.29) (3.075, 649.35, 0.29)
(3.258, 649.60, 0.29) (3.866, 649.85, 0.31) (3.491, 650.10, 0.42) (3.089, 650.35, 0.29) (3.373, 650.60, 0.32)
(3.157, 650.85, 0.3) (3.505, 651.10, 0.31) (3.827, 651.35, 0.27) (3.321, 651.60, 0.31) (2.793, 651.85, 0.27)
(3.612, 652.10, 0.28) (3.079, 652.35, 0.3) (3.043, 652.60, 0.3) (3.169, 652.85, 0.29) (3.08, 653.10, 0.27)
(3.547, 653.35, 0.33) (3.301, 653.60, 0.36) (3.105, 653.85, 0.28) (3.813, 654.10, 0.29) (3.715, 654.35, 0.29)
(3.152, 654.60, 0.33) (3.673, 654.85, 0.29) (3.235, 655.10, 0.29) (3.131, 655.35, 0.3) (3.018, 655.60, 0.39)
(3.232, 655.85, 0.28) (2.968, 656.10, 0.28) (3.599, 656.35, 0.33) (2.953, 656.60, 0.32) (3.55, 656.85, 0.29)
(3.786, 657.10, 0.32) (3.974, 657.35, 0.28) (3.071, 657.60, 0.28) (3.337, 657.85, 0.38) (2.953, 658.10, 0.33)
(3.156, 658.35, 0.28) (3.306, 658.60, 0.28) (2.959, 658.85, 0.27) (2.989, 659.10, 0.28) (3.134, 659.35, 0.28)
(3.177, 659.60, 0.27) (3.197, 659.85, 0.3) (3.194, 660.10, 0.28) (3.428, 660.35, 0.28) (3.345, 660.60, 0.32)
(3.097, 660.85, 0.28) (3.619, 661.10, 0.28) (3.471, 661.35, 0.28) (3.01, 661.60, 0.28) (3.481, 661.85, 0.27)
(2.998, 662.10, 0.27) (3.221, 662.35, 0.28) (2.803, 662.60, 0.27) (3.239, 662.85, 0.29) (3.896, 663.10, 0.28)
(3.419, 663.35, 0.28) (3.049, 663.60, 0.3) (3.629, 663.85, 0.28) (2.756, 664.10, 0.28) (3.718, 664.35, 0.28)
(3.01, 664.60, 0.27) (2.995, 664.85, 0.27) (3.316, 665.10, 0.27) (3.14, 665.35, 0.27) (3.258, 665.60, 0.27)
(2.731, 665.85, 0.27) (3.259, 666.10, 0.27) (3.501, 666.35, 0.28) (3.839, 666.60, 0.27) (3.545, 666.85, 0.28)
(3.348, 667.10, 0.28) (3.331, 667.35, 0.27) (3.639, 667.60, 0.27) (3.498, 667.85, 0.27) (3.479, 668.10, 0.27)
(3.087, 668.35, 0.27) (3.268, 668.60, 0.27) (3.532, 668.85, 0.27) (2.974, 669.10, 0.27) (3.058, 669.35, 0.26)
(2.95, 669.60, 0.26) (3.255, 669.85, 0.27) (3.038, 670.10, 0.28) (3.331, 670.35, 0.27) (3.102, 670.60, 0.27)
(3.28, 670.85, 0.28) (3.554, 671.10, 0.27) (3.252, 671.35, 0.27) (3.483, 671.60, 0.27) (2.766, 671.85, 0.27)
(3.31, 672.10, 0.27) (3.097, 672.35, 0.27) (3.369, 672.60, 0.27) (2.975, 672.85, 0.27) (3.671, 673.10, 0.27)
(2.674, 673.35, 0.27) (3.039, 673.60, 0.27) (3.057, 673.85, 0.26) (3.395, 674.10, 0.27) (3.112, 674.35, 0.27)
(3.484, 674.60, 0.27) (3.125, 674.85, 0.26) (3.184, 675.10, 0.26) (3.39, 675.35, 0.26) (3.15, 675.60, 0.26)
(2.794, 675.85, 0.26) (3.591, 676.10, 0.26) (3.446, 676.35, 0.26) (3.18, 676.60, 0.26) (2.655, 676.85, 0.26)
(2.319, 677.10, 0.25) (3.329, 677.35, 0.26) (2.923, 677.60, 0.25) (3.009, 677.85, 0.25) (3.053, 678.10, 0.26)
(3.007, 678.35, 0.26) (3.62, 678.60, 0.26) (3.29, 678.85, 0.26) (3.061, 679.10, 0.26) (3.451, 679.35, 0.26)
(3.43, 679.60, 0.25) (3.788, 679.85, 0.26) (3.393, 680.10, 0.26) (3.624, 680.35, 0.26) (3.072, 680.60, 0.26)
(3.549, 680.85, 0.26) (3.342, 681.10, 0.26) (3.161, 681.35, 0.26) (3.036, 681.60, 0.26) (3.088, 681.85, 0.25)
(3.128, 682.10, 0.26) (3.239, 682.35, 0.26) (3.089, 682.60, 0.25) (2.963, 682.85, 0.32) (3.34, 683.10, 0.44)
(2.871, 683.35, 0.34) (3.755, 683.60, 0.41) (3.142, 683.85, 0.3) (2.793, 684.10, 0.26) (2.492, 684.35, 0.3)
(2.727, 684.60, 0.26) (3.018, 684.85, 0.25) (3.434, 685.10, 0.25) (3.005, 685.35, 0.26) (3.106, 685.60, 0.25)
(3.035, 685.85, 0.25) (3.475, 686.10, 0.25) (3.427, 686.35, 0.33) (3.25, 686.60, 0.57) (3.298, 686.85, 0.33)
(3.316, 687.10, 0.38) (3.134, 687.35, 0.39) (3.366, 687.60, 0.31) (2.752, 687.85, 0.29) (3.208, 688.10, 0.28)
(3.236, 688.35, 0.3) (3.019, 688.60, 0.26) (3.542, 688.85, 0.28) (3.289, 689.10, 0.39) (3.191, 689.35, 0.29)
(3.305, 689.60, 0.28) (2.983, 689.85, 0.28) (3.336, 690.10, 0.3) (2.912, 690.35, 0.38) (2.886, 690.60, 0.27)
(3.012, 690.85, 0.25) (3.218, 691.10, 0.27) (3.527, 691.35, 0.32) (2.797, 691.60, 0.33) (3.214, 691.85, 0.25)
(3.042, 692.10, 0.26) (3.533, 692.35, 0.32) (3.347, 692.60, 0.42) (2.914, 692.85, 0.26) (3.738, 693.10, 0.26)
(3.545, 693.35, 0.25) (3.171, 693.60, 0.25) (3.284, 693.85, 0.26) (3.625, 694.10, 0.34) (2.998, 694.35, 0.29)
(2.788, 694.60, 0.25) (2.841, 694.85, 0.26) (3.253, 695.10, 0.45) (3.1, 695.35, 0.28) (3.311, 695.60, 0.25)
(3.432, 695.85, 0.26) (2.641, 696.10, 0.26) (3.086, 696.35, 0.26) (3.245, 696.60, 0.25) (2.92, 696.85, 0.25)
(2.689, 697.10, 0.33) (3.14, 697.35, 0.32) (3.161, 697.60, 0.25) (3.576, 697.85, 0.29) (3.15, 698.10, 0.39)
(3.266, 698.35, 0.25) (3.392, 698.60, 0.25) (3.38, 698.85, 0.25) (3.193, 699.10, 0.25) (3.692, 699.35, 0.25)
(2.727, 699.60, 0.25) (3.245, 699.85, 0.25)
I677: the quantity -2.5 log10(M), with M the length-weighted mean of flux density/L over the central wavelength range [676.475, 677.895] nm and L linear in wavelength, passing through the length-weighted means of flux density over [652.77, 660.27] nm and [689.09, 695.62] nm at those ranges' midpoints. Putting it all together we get 0.12 mag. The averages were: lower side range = 3.28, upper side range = 3.19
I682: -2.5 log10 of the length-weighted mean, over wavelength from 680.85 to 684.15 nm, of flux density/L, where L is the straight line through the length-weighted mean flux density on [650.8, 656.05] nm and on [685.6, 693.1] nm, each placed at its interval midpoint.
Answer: 0.02 mag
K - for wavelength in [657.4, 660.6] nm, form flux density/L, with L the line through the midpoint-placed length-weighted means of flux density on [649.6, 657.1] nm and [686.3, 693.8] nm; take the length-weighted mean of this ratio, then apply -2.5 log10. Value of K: 0.04 mag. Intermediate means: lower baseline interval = 3.33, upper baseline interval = 3.22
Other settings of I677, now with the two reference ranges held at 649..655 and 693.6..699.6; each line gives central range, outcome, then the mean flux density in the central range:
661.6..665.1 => 0.02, 3.24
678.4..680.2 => -0.06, 3.42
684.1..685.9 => 0.09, 2.96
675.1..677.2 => 0.06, 3.08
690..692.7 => 0.01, 3.16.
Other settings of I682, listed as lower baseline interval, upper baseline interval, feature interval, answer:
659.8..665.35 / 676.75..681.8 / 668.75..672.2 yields 0.01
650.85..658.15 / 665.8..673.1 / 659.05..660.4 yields 0.04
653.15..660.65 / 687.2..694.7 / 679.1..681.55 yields -0.05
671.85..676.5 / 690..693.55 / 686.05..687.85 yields -0.02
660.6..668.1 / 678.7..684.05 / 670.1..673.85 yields 0.03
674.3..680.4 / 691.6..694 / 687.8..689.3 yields 0.02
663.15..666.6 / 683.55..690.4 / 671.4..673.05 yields 0.01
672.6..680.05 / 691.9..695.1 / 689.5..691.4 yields 0.03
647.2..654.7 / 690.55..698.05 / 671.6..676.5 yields 0.01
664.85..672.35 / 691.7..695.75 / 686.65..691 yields 0.02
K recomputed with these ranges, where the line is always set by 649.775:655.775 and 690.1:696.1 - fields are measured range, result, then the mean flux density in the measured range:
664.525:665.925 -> 0.067 mag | 3.09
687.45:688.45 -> 0.023 mag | 3.14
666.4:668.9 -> -0.057 mag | 3.46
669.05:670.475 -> 0.056 mag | 3.11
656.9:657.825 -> -0.082 mag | 3.58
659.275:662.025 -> 0.006 mag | 3.28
